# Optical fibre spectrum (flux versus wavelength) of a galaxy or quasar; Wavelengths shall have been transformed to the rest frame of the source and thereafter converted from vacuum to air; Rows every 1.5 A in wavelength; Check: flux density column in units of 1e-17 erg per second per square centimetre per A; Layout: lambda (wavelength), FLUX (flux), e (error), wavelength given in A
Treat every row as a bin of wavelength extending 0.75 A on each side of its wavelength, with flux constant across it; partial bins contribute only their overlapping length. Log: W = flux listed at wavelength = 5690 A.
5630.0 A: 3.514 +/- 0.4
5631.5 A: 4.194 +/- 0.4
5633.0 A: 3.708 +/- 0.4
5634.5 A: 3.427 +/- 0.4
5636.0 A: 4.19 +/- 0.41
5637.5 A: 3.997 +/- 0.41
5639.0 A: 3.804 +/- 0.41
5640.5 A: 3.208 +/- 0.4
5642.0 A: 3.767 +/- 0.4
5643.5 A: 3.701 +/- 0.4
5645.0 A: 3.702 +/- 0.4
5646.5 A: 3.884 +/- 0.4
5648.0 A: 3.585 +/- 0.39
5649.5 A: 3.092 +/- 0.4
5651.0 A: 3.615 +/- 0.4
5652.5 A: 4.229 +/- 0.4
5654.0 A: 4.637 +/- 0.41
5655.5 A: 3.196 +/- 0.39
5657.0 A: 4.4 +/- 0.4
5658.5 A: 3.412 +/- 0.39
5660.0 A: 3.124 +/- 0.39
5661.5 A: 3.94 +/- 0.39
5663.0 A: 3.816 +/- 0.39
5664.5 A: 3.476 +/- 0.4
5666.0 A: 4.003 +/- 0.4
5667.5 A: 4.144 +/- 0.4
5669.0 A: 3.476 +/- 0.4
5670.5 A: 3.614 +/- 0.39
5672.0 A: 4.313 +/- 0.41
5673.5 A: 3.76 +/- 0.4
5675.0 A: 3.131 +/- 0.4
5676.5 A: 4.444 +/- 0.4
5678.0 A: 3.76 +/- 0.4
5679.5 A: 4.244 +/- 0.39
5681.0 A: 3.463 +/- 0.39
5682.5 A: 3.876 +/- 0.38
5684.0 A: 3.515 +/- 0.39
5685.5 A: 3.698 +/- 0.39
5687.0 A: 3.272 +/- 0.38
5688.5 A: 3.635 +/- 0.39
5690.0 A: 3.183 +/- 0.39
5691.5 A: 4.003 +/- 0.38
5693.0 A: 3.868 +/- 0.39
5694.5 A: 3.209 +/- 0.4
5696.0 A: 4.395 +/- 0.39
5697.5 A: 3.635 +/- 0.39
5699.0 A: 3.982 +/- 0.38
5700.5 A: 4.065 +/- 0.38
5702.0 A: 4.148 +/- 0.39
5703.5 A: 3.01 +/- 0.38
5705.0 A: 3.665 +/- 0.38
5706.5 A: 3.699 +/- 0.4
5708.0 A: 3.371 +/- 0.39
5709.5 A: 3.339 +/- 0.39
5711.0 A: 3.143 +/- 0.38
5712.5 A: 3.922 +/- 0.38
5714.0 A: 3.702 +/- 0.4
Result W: 3.183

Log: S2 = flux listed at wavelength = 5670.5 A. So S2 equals 3.614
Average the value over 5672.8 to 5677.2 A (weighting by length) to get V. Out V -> 3.77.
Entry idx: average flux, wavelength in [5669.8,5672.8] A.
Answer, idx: 3.97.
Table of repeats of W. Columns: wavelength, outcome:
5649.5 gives 3.092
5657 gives 4.4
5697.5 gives 3.635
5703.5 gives 3.01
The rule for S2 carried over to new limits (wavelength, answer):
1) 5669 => 3.476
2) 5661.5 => 3.94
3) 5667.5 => 4.144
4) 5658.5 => 3.412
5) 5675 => 3.131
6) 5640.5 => 3.208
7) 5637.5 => 3.997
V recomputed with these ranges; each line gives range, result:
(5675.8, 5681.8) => 3.97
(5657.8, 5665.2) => 3.56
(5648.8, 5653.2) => 3.64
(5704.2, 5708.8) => 3.57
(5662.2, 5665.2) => 3.65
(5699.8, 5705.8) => 3.72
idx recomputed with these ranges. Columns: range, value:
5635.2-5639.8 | 3.98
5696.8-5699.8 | 3.82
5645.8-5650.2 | 3.52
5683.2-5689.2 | 3.53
